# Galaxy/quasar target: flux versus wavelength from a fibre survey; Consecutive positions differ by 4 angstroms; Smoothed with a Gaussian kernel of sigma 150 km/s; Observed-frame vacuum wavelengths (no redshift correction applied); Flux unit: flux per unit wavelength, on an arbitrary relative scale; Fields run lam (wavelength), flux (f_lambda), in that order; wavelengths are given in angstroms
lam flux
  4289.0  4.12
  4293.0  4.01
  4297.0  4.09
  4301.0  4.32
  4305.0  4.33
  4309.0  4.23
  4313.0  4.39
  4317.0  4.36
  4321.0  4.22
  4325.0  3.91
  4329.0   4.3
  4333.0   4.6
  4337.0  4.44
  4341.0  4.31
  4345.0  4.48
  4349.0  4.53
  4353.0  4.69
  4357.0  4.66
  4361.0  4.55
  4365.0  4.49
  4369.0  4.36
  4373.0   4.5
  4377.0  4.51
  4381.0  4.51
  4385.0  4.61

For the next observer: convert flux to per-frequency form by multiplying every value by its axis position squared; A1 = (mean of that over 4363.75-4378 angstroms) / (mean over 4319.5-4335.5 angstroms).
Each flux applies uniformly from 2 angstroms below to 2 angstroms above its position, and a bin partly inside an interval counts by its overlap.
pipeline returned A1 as 1.07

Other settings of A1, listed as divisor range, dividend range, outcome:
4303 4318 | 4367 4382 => 1.06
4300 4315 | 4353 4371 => 1.08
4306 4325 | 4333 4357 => 1.07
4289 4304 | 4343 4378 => 1.12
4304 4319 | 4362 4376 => 1.06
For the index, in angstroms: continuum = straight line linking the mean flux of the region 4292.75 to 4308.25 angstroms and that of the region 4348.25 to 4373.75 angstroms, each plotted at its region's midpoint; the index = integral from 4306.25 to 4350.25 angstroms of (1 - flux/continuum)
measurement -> 0.2 angstroms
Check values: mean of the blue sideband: 4.21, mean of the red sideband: 4.54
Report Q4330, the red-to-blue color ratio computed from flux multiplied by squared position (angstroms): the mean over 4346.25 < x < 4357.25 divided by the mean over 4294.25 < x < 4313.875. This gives 1.11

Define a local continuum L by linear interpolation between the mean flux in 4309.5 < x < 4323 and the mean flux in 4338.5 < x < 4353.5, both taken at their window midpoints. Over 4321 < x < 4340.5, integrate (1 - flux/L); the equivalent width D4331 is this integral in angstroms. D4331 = 0.4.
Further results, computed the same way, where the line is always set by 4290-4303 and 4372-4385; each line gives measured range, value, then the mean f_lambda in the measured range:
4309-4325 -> -0.1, 4.26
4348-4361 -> -0.6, 4.62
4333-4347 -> -0.3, 4.44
